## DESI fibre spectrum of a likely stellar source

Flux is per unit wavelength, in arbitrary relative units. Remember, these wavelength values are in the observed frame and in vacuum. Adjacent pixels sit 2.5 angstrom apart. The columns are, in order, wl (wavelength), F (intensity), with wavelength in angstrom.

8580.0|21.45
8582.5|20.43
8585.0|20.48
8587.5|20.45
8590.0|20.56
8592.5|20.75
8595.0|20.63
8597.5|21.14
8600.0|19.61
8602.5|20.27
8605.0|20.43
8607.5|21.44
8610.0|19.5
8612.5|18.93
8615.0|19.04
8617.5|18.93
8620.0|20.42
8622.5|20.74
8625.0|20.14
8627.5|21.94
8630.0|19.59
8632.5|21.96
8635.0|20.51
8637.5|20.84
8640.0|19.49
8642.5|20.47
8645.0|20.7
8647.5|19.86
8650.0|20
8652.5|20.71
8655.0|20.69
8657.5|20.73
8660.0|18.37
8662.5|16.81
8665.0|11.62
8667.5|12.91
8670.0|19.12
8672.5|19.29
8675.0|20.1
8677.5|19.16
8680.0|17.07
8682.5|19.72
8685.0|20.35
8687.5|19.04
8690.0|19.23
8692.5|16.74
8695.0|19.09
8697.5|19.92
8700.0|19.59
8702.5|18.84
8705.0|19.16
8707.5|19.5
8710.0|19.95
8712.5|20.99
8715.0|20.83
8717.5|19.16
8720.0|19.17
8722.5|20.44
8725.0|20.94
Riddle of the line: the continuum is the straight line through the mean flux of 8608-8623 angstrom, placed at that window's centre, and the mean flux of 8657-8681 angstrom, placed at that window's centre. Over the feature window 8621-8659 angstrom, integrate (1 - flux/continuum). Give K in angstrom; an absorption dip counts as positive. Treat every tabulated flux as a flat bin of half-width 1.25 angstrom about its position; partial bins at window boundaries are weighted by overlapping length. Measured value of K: -3.9 angstrom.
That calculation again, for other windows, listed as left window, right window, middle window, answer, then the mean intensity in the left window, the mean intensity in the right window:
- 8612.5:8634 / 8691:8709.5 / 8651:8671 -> 2.07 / 20.3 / 19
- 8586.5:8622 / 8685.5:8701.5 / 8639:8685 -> 1.57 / 20.2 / 19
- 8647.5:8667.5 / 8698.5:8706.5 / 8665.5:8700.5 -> 0.52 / 18.2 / 19.2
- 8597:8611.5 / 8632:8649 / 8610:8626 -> 0.56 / 20.3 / 20.5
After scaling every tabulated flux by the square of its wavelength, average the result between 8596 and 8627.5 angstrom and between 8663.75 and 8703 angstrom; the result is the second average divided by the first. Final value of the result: 0.92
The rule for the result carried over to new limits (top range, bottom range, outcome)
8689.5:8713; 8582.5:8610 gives 0.96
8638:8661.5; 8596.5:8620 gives 1.02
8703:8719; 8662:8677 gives 1.20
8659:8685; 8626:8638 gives 0.85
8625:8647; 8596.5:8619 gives 1.04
